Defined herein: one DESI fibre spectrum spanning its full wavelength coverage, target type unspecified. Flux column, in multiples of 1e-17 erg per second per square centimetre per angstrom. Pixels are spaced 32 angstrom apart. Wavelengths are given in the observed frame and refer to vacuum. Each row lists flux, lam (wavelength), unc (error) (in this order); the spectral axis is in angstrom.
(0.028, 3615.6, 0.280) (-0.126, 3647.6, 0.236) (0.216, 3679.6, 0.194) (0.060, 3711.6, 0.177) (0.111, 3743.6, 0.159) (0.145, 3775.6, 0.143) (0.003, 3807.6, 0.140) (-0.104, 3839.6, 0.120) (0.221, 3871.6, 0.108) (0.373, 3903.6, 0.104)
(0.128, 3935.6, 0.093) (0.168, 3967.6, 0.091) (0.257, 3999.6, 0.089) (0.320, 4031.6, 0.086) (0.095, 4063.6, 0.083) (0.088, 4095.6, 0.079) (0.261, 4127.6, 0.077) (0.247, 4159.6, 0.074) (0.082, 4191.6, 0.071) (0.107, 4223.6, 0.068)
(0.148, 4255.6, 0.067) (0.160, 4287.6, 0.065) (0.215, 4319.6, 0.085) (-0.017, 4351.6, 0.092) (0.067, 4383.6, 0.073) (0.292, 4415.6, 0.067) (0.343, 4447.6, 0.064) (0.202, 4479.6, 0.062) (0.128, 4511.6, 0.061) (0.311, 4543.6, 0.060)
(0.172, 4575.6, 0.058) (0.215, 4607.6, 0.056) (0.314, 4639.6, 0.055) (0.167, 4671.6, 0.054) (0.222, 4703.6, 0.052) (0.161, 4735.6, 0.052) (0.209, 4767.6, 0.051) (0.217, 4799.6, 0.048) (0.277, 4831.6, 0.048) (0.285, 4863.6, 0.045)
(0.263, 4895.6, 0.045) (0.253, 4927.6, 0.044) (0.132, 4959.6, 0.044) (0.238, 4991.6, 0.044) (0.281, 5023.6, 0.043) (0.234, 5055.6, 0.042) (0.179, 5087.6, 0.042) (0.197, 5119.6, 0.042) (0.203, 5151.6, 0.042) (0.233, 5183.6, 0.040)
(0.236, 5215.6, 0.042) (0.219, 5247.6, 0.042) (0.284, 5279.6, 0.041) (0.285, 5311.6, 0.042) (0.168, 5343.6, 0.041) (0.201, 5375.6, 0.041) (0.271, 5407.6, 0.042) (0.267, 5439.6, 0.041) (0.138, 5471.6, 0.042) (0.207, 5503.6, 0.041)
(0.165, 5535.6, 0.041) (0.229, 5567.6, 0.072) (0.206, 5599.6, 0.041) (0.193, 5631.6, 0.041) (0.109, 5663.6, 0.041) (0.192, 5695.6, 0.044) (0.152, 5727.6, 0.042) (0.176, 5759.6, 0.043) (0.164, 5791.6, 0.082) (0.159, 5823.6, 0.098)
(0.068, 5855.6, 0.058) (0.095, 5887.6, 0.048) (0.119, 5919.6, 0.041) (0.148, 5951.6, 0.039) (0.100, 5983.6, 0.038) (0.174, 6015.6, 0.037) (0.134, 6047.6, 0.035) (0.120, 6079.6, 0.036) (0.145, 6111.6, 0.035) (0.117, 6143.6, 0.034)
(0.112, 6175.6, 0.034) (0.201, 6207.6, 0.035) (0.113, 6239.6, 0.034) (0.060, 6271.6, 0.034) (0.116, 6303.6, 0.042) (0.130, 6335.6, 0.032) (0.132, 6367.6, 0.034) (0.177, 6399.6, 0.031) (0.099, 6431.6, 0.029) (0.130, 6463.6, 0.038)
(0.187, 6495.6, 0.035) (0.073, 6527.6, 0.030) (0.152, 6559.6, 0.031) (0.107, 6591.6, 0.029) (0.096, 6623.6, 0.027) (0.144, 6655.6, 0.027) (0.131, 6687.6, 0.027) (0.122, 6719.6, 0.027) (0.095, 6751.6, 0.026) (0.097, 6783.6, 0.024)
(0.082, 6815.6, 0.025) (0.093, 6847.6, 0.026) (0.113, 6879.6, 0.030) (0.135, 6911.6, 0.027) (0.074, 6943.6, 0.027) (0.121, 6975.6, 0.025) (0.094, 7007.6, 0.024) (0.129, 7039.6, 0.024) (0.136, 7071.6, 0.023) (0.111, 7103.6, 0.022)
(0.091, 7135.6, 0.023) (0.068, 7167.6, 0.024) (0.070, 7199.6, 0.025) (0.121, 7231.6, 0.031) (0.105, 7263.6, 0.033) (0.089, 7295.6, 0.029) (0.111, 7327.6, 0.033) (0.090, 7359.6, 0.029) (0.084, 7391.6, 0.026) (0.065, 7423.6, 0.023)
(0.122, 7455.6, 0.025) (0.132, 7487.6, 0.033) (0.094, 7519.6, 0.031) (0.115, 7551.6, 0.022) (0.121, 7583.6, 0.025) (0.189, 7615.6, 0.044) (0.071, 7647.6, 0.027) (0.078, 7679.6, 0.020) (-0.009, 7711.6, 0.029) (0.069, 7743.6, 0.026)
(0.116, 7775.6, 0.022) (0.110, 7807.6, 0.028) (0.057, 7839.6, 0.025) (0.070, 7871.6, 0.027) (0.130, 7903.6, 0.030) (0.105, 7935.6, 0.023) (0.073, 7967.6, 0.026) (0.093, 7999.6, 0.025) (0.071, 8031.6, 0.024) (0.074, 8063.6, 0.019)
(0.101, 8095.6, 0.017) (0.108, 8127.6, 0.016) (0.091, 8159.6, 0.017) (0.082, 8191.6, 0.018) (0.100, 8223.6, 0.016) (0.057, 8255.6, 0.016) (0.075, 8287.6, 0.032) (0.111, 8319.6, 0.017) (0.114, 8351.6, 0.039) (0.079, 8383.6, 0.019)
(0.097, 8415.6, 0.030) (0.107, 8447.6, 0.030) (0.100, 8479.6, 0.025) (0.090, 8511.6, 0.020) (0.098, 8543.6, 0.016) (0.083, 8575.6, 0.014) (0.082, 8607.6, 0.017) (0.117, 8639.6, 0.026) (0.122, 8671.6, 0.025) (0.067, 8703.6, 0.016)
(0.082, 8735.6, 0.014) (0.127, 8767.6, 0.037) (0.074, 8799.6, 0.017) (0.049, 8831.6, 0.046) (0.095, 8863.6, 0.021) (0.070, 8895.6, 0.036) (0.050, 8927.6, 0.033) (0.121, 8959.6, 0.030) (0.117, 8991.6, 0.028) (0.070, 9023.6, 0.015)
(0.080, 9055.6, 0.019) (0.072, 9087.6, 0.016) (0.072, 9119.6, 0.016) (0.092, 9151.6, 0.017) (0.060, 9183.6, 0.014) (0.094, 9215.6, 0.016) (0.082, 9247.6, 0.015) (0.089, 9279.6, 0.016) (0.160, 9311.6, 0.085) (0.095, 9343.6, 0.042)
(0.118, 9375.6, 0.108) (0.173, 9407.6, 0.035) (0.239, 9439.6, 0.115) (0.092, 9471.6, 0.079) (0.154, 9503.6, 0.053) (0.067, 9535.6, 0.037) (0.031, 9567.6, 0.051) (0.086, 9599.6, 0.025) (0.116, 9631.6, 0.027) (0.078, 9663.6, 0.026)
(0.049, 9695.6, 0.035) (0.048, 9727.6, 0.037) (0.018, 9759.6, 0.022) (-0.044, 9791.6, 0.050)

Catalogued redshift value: 0.18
